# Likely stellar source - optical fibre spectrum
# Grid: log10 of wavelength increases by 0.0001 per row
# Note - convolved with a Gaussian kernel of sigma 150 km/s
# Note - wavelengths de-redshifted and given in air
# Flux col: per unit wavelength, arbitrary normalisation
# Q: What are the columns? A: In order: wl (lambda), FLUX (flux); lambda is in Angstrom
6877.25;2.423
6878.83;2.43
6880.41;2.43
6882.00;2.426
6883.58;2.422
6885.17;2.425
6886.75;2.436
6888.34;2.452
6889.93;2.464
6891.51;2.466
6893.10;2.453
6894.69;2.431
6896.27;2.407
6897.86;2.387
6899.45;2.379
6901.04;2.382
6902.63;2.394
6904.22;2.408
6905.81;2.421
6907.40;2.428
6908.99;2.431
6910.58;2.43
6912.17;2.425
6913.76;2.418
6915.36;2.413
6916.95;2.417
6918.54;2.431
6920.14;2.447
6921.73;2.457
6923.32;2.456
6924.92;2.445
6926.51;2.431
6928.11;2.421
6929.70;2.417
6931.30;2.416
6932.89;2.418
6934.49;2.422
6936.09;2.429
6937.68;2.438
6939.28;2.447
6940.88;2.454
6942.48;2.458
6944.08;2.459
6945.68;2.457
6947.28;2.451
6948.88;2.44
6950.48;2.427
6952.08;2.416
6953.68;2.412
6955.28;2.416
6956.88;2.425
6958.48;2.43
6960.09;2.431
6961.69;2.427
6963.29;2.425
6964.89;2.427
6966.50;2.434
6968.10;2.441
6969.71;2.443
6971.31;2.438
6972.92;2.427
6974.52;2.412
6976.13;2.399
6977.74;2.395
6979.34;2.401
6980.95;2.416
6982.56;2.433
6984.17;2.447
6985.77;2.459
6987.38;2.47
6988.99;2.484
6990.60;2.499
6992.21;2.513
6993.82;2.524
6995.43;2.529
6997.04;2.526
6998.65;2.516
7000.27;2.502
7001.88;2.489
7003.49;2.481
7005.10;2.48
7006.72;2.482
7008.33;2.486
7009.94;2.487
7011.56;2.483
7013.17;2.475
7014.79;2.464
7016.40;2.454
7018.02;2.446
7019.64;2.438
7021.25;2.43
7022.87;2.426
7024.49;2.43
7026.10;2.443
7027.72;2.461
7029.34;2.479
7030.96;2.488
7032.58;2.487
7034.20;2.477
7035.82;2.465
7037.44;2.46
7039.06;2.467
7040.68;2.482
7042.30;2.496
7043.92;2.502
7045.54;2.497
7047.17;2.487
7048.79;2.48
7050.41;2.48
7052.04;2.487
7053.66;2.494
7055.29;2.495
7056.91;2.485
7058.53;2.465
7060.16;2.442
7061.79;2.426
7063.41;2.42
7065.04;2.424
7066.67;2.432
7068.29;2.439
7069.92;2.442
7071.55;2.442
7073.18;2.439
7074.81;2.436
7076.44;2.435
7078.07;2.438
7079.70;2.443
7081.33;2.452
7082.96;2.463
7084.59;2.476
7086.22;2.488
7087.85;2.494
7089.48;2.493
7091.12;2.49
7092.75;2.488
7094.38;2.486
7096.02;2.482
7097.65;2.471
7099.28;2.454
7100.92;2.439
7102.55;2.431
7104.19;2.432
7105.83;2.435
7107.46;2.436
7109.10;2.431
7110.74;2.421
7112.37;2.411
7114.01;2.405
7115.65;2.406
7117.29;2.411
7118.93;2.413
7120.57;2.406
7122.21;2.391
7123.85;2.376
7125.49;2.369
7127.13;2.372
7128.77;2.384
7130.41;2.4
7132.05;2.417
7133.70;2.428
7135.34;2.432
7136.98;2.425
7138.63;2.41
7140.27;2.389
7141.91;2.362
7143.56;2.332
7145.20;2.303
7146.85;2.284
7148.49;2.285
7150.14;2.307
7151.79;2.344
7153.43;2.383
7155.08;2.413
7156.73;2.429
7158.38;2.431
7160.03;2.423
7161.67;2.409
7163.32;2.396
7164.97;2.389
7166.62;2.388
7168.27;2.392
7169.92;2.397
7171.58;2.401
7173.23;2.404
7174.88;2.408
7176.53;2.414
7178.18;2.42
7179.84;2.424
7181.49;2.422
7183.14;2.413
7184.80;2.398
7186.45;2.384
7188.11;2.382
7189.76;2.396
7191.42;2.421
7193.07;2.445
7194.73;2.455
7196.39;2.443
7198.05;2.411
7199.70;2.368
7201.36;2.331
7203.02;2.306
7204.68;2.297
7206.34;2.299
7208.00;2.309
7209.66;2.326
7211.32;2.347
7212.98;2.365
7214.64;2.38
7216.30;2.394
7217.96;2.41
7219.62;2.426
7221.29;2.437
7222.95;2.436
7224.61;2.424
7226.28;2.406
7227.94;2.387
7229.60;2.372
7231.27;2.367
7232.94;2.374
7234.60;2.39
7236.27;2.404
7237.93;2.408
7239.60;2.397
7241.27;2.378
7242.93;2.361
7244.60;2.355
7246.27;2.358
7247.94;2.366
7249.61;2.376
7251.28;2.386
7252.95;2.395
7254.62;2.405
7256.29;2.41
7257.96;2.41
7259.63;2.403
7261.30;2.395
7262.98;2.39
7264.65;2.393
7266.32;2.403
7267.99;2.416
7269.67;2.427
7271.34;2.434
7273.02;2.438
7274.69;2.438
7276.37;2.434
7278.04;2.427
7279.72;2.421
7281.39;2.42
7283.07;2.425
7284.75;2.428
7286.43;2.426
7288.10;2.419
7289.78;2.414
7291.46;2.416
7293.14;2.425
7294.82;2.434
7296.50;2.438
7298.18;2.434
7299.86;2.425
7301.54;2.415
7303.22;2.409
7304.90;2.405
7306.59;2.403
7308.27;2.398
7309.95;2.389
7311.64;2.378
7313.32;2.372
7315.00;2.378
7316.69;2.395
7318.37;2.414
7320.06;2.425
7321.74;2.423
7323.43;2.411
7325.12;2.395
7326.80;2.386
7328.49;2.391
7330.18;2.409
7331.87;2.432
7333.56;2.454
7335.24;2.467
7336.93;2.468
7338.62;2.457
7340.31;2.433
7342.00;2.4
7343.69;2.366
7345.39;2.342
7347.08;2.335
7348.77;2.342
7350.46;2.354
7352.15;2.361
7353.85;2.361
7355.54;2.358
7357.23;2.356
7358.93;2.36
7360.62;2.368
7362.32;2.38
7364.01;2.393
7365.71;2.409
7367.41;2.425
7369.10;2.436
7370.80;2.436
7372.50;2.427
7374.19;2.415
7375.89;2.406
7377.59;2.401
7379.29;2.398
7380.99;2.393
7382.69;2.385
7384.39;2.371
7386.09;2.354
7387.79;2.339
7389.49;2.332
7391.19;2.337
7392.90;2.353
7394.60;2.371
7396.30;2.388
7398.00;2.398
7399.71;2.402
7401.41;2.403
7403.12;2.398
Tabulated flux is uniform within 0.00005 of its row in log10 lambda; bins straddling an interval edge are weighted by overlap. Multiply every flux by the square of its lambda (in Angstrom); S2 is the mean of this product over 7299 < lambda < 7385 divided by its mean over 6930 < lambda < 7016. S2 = 1.08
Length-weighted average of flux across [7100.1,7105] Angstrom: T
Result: 2.43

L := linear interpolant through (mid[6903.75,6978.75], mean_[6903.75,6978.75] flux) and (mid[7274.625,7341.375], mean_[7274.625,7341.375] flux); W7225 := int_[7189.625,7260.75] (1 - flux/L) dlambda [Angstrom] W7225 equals 1.1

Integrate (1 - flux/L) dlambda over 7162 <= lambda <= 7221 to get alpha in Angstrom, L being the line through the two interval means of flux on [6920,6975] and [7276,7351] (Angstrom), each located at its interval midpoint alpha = 0.7 Angstrom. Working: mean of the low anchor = 2.43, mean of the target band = 2.39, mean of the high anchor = 2.41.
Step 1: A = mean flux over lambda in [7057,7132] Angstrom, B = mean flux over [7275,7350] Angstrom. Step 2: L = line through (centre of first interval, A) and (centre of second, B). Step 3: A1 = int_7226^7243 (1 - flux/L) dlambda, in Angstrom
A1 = 0.24 Angstrom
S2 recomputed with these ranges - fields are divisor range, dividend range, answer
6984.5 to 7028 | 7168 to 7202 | 1.02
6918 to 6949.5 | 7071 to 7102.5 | 1.05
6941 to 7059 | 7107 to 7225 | 1.02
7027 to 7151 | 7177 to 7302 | 1.03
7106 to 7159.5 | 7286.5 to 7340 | 1.06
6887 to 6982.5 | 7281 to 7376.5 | 1.11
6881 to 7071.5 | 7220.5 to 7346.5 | 1.07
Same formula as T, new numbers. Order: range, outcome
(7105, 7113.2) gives 2.43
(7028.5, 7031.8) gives 2.48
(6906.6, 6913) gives 2.43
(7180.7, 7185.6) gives 2.41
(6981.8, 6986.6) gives 2.45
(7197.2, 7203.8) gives 2.36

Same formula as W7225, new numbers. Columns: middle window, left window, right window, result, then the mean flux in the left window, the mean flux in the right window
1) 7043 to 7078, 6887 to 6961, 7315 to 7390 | -0.59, 2.43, 2.39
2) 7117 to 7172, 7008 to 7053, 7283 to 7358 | 1.33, 2.47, 2.4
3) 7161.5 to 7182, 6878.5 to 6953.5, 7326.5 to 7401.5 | 0.02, 2.43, 2.39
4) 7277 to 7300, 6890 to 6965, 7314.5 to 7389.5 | -0.24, 2.43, 2.39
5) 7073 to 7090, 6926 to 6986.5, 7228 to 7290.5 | -0.29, 2.43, 2.4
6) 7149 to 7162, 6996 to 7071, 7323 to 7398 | 0.27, 2.47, 2.39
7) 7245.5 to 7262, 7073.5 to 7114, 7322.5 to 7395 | 0.17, 2.45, 2.39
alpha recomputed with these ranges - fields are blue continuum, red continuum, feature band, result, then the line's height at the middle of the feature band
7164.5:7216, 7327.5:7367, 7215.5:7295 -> -0.6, 2.39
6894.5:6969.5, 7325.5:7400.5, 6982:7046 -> -1.5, 2.42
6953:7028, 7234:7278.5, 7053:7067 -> -0.1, 2.44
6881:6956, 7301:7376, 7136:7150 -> 0.4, 2.41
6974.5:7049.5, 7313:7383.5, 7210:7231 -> 0.3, 2.43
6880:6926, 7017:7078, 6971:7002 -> -0.2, 2.45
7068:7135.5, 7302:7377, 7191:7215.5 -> 0.5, 2.42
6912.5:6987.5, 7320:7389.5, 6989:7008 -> -0.6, 2.43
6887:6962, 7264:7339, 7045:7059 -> -0.3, 2.43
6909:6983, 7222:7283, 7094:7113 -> -0.2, 2.41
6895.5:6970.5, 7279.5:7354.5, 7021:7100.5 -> -1.5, 2.42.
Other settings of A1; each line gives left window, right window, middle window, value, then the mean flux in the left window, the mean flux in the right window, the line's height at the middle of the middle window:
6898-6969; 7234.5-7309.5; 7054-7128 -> -0.7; 2.43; 2.41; 2.42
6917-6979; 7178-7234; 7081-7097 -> -0.5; 2.43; 2.39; 2.41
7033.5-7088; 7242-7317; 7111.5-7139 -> 0.5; 2.46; 2.41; 2.45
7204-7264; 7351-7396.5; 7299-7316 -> -0.1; 2.38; 2.38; 2.38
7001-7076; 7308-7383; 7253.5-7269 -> 0.1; 2.46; 2.4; 2.42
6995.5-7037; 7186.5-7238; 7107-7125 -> 0.1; 2.47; 2.38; 2.43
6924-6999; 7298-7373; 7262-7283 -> -0.1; 2.44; 2.4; 2.41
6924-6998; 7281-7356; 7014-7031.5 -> -0.1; 2.44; 2.41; 2.44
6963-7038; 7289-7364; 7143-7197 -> 0.8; 2.46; 2.4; 2.43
